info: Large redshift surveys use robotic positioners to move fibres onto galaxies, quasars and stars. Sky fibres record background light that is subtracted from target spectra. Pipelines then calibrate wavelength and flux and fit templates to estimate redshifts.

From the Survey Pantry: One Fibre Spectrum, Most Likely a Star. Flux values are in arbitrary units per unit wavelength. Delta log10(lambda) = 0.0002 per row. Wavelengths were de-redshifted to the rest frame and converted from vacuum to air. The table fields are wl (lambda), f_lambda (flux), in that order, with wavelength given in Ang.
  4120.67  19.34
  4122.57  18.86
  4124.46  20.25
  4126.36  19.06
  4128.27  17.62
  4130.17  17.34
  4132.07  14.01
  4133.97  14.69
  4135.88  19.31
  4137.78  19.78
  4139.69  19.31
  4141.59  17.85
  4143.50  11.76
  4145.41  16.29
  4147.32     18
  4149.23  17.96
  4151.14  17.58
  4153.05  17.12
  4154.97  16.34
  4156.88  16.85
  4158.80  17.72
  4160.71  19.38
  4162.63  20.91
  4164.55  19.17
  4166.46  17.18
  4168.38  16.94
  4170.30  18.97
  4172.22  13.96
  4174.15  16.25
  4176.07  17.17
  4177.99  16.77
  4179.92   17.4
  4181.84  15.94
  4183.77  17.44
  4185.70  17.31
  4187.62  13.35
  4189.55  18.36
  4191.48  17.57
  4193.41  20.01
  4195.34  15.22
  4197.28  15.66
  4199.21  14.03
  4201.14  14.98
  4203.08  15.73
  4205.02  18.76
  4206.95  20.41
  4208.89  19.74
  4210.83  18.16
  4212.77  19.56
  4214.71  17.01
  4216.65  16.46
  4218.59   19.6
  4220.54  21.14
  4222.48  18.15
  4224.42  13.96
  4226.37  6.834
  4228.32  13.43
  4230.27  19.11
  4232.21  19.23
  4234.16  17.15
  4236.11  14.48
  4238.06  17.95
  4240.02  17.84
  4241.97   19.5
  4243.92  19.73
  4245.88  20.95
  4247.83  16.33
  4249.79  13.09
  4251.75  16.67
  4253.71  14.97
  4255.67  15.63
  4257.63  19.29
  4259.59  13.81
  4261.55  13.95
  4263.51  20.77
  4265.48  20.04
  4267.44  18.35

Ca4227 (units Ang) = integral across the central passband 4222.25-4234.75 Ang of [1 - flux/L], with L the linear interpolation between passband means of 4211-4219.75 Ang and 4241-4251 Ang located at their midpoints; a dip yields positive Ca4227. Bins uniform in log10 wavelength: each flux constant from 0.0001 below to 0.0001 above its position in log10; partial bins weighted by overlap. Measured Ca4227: 2.0 Ang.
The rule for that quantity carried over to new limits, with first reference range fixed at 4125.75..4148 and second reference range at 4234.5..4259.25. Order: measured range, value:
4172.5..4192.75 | 0.4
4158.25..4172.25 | -1.0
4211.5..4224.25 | -0.9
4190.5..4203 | 0.6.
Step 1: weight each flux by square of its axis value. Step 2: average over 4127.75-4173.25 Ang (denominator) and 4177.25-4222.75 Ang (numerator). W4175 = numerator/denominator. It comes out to 1.0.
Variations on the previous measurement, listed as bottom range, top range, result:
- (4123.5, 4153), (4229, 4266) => 1.05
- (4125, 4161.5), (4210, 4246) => 1.04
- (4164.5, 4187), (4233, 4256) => 1.04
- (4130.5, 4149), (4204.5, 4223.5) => 1.16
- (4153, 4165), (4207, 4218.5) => 1.04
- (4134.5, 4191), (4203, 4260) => 1.03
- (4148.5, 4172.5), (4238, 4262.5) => 0.99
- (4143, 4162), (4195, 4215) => 1.04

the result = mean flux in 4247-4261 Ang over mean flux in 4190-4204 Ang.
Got 1.0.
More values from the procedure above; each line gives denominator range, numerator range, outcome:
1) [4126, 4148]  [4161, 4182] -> 1.03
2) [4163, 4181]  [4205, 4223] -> 1.10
